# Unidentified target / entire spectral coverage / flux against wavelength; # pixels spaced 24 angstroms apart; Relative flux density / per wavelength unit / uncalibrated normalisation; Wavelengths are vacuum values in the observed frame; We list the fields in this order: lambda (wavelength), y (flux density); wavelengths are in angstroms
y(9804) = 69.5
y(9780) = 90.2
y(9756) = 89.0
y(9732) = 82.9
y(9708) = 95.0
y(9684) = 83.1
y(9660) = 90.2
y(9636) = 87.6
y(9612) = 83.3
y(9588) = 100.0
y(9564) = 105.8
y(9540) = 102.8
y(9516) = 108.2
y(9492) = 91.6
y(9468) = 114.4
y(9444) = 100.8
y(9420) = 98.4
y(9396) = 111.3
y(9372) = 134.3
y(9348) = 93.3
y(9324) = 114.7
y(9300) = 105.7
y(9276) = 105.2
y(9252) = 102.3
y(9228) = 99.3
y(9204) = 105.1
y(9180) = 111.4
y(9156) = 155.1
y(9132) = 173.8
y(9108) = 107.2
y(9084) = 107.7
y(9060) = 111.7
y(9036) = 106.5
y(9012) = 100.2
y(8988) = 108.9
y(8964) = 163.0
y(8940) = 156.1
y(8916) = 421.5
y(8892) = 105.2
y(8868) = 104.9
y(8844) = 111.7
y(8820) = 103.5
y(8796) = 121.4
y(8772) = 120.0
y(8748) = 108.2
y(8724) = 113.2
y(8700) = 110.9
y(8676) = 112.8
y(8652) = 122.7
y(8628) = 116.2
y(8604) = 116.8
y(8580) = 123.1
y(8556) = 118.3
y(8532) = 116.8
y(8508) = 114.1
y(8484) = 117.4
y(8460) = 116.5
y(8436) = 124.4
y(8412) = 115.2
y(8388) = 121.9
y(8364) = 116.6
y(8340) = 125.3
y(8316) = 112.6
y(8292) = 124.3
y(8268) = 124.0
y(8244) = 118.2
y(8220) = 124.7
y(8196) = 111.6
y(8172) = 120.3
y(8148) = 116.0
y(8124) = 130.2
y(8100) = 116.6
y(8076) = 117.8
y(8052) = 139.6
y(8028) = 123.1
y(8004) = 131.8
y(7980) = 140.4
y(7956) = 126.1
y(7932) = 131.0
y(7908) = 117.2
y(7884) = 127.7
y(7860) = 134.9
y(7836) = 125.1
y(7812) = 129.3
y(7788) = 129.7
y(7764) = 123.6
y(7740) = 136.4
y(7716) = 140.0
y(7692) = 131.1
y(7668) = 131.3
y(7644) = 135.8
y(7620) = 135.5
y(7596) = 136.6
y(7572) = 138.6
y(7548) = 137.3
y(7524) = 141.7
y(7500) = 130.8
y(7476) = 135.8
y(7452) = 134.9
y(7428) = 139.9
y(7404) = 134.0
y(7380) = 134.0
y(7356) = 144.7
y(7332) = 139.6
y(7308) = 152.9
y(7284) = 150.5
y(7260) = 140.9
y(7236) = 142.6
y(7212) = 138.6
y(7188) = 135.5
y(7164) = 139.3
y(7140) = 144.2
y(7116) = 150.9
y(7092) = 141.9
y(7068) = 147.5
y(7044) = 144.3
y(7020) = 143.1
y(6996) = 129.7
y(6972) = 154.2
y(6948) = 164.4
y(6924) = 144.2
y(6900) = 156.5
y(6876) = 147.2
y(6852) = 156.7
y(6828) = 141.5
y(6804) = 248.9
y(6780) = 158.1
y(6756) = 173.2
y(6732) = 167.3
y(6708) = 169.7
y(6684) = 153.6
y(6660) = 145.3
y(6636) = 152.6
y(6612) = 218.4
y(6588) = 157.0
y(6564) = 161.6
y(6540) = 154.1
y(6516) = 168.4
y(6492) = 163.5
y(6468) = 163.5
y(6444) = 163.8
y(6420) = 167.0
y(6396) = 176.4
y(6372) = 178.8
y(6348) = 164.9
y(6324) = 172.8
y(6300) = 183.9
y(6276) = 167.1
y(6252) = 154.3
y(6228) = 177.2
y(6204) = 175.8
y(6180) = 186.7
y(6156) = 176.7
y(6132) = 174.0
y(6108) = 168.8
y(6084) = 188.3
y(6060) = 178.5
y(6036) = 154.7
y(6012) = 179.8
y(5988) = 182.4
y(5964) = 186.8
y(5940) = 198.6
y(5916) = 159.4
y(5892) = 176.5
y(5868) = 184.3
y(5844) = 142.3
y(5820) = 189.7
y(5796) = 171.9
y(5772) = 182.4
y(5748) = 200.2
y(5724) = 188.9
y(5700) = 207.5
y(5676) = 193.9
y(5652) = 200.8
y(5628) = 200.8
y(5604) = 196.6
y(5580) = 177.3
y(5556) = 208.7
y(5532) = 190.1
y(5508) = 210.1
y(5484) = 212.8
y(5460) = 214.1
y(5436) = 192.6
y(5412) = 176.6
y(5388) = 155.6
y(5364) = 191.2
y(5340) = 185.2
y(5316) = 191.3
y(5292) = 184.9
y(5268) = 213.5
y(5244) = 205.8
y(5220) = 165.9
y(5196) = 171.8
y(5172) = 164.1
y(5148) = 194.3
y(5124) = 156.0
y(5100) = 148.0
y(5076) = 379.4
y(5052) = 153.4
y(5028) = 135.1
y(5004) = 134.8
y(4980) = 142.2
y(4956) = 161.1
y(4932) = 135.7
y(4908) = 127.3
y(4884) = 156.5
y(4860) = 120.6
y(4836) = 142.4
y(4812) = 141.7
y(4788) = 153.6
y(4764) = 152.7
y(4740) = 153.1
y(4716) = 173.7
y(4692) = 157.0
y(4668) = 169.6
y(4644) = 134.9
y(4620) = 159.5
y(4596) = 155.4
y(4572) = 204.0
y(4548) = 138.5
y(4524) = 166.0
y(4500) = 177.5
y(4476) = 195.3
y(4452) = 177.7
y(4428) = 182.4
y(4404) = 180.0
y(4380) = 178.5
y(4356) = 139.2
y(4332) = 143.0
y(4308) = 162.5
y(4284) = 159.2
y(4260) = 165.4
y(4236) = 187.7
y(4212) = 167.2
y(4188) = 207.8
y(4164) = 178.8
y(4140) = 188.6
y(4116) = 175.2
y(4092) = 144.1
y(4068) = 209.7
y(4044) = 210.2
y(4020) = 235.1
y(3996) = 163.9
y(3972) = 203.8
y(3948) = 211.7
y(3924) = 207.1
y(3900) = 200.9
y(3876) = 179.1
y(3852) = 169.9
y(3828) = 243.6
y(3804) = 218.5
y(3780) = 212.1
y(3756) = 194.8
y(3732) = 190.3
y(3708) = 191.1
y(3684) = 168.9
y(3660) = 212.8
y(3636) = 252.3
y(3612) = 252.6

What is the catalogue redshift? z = 0.36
